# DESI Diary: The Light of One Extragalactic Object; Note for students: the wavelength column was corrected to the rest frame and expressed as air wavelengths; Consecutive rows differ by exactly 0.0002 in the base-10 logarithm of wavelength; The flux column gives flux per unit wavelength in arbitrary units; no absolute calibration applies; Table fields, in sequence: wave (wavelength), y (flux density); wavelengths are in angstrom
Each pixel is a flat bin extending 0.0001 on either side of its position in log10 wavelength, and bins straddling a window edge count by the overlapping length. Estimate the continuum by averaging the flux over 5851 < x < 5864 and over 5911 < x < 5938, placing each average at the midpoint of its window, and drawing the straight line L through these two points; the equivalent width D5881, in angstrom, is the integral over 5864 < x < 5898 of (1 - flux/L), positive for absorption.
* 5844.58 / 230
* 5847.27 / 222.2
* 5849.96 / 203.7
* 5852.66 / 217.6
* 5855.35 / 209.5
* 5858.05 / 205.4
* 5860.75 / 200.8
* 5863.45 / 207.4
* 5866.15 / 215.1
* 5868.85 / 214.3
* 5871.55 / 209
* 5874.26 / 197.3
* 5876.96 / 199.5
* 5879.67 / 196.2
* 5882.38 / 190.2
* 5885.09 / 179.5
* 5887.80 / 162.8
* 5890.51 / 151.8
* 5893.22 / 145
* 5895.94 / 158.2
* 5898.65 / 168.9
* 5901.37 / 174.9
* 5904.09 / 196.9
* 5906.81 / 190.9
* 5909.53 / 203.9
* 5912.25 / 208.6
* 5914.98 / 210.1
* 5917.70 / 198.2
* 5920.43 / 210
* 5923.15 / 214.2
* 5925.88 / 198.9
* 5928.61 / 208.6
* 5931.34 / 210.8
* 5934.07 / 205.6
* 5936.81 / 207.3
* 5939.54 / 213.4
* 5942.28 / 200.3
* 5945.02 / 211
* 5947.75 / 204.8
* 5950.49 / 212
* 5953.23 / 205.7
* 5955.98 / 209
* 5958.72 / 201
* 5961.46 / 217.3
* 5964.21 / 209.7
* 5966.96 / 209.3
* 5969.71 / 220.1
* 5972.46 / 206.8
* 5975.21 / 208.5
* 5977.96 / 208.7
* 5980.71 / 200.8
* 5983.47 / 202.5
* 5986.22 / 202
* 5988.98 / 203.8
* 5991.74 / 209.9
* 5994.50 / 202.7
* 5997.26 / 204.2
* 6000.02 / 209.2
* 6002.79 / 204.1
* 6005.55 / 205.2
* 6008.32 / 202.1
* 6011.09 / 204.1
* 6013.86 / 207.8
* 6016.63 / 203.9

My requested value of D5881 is 3.7 angstrom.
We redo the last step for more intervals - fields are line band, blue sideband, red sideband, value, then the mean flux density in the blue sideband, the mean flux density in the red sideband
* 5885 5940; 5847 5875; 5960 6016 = 4.4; 209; 207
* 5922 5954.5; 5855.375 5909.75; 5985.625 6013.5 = -1.9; 189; 205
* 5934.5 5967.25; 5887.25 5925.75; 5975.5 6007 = -2.0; 186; 205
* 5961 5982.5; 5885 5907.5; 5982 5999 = -1.4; 169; 204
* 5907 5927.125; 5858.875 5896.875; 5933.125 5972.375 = -0.6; 188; 209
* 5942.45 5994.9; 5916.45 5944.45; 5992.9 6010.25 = -0.5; 207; 205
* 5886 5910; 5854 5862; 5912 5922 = 4.0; 205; 207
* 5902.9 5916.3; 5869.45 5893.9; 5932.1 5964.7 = -0.6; 183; 208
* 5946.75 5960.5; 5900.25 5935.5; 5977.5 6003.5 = -0.2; 203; 205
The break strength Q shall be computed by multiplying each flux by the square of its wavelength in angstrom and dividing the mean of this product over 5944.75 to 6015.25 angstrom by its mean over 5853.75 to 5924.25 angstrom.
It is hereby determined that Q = 1.1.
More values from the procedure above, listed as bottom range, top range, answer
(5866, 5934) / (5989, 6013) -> 1.10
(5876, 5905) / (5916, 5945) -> 1.20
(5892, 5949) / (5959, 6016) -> 1.07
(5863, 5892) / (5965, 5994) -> 1.11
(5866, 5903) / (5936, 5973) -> 1.18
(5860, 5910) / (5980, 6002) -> 1.13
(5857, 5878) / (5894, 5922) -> 0.94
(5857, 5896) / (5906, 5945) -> 1.11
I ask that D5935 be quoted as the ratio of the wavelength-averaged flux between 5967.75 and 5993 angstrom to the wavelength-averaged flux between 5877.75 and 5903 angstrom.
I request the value 1.21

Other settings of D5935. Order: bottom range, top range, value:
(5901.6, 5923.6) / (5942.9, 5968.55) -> 1.03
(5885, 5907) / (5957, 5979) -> 1.25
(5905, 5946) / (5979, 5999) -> 0.99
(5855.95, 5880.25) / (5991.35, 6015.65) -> 1.00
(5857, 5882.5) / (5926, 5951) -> 1.02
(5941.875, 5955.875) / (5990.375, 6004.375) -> 0.99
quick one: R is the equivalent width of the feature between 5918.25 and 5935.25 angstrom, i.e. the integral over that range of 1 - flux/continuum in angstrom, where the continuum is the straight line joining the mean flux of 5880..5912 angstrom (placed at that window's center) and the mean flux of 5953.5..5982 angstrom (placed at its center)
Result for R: -1.5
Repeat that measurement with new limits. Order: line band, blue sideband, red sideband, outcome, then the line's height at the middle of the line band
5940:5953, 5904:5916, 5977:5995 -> -0.26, 203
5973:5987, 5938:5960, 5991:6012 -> 0.08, 206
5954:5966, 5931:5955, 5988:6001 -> -0.11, 207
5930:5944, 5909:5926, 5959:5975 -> 0.08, 209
